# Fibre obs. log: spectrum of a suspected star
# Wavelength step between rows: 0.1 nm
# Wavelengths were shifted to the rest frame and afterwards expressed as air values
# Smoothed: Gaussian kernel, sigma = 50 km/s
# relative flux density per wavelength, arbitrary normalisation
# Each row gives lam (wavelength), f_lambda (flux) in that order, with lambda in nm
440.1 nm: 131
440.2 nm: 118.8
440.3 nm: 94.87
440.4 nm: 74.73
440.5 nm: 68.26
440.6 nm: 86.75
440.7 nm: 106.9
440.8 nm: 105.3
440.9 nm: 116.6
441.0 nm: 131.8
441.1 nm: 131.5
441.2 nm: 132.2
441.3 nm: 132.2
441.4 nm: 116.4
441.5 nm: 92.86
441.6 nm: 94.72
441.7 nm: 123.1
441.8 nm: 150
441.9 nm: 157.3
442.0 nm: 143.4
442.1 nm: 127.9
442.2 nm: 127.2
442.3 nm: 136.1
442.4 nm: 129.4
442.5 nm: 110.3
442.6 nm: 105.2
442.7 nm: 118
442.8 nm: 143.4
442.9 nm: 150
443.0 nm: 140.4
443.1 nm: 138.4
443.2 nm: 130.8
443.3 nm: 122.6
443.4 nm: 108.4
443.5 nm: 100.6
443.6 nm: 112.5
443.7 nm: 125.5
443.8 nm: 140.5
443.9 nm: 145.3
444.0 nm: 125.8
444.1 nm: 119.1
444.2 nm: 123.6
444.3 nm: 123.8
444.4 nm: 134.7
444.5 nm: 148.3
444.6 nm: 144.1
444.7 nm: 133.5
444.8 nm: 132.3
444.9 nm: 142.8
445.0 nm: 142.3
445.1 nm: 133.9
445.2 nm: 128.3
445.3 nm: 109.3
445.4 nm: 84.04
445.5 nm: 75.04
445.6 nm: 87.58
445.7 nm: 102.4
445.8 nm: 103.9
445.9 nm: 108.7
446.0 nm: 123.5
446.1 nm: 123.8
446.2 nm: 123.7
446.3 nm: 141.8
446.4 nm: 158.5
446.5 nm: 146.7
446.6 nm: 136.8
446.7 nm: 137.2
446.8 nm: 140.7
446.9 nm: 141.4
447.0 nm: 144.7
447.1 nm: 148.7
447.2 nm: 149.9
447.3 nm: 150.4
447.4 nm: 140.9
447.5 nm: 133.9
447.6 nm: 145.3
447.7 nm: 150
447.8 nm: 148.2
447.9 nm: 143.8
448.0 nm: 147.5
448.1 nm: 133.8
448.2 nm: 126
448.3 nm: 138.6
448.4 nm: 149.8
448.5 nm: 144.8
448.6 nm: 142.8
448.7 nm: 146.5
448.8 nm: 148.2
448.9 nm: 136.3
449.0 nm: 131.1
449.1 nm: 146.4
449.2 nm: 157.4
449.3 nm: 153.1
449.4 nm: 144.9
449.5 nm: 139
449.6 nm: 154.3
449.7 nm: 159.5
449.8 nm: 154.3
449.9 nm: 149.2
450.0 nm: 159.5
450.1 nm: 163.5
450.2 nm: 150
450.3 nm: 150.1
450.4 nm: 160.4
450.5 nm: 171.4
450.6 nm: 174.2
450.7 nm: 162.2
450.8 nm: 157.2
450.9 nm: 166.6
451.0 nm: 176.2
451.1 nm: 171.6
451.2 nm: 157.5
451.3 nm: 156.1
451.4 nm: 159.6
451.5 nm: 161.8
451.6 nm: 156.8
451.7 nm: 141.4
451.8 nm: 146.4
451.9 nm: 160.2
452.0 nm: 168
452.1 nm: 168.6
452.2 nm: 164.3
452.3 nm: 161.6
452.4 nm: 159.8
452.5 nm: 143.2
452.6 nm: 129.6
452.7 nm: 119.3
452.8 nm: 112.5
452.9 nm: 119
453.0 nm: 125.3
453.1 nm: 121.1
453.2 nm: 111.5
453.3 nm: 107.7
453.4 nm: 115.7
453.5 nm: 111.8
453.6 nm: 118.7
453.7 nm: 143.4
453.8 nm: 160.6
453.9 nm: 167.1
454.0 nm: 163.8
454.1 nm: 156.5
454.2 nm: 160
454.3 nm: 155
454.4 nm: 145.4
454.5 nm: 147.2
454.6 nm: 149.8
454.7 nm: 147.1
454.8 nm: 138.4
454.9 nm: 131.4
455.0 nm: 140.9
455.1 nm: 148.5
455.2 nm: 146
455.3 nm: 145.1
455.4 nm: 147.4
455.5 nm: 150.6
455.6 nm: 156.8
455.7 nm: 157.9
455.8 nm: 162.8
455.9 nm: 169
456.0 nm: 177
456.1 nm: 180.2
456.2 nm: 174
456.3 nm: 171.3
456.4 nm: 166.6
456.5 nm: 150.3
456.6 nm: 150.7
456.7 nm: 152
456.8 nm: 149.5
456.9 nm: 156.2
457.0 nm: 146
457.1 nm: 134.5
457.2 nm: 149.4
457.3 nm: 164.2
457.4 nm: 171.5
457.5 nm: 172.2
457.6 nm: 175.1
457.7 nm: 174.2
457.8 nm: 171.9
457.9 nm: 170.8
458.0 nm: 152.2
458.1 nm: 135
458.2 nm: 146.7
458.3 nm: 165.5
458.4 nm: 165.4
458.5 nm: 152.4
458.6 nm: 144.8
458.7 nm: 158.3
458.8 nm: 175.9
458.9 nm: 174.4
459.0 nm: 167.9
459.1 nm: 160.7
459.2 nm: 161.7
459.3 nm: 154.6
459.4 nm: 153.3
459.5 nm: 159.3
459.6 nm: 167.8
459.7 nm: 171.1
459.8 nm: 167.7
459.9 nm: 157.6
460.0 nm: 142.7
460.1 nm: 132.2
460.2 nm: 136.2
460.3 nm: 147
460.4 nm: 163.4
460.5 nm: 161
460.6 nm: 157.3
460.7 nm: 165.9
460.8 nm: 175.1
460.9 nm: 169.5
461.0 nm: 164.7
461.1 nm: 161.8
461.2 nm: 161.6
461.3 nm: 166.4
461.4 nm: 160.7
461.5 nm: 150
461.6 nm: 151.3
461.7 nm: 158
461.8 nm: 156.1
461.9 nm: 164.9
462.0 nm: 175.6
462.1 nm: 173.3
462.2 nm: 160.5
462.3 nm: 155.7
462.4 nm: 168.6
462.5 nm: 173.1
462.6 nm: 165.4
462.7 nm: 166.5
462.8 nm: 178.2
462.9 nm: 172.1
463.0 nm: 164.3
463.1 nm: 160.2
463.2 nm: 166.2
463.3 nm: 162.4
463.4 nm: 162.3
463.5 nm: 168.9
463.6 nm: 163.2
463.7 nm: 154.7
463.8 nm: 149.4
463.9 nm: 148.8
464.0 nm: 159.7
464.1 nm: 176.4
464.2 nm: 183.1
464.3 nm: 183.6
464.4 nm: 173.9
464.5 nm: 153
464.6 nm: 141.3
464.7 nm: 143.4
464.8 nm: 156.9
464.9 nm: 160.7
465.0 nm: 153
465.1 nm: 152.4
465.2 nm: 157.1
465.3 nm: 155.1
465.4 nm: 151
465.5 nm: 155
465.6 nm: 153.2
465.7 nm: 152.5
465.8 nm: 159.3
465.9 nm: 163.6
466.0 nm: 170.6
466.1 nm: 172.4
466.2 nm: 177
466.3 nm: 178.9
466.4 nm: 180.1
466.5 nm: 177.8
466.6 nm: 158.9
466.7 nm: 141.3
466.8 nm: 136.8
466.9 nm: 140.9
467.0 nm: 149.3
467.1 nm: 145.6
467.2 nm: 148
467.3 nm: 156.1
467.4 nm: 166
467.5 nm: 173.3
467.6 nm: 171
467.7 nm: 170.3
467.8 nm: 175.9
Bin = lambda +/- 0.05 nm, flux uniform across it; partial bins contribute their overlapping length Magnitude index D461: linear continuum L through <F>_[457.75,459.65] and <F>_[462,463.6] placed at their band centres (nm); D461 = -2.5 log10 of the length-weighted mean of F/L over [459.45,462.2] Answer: 0.02 mag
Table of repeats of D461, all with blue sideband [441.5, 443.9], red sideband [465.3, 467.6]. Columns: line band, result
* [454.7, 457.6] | -0.074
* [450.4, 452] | -0.164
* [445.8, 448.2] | -0.046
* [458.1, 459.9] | -0.079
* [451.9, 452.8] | -0.073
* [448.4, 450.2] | -0.096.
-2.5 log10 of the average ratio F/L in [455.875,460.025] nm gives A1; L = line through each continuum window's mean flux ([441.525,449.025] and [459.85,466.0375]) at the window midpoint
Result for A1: -0.06 mag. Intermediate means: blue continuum 131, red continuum 160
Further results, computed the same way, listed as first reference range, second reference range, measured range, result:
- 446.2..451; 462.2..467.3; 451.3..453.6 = 0.09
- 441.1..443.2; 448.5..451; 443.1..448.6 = 0.08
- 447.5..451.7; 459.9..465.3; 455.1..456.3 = -0.03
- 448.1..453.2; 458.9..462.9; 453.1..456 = 0.07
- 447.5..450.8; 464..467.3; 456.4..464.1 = -0.03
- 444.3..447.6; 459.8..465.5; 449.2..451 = -0.15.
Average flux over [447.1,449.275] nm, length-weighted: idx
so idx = 144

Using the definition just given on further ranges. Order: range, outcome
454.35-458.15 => 156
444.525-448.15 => 132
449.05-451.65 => 158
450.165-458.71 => 152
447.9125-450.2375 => 147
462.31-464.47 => 166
